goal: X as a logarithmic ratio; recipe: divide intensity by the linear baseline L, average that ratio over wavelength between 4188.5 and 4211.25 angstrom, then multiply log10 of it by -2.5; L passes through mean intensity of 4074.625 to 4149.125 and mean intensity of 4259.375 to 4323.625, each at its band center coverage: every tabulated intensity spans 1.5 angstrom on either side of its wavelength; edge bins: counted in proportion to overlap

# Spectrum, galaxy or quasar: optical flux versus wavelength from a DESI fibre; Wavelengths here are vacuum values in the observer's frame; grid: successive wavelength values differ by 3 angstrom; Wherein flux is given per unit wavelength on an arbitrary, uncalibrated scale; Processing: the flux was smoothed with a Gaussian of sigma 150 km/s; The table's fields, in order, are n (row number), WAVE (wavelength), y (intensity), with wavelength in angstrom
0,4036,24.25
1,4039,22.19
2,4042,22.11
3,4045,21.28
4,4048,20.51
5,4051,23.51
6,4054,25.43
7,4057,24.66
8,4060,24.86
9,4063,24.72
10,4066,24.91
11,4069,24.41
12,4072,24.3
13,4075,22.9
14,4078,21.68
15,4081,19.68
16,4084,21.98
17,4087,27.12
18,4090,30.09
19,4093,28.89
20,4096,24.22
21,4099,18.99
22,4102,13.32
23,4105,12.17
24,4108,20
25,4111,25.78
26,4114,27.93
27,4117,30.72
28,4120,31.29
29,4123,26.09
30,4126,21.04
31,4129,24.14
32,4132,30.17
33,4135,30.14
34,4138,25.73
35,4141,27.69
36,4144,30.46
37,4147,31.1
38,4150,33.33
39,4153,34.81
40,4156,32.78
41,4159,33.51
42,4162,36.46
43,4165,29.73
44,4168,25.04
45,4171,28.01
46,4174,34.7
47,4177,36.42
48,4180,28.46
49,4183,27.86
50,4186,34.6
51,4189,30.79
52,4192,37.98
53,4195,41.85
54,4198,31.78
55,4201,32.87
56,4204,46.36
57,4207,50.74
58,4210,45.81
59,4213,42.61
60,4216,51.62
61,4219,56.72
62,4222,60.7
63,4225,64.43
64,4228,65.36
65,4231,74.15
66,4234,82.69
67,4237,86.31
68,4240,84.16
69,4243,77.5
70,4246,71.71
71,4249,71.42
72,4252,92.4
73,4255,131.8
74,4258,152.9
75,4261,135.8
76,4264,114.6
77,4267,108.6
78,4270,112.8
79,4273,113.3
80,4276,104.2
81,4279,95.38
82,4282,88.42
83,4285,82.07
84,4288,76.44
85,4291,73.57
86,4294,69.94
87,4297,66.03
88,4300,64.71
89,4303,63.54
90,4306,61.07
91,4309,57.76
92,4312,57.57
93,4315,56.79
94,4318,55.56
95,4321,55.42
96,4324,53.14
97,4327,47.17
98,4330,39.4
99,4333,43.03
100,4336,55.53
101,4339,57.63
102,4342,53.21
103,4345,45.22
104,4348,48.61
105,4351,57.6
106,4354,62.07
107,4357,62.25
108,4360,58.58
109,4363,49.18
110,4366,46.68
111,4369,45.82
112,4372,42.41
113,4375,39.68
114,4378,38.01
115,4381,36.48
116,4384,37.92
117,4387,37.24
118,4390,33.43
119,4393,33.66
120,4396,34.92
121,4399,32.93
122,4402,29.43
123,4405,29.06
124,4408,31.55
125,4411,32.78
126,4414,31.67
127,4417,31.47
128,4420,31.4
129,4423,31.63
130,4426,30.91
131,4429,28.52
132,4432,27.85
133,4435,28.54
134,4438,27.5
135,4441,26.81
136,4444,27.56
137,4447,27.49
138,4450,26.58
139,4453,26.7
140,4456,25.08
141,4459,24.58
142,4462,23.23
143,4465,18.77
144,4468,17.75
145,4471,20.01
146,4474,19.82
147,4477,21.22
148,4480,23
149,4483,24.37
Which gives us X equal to 0.30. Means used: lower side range 25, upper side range 81.2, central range 40.1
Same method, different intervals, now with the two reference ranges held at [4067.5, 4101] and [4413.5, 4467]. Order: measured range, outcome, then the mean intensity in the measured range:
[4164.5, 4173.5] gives -0.141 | 28.1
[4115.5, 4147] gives -0.149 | 27.9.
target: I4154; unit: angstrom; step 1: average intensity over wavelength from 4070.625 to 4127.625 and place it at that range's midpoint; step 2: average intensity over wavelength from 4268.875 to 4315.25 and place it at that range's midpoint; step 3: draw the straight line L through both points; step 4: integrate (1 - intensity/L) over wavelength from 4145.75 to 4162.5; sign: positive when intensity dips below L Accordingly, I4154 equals 2.39 angstrom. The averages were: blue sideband 23.6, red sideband 78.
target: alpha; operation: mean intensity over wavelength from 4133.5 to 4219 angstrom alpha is 35.1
